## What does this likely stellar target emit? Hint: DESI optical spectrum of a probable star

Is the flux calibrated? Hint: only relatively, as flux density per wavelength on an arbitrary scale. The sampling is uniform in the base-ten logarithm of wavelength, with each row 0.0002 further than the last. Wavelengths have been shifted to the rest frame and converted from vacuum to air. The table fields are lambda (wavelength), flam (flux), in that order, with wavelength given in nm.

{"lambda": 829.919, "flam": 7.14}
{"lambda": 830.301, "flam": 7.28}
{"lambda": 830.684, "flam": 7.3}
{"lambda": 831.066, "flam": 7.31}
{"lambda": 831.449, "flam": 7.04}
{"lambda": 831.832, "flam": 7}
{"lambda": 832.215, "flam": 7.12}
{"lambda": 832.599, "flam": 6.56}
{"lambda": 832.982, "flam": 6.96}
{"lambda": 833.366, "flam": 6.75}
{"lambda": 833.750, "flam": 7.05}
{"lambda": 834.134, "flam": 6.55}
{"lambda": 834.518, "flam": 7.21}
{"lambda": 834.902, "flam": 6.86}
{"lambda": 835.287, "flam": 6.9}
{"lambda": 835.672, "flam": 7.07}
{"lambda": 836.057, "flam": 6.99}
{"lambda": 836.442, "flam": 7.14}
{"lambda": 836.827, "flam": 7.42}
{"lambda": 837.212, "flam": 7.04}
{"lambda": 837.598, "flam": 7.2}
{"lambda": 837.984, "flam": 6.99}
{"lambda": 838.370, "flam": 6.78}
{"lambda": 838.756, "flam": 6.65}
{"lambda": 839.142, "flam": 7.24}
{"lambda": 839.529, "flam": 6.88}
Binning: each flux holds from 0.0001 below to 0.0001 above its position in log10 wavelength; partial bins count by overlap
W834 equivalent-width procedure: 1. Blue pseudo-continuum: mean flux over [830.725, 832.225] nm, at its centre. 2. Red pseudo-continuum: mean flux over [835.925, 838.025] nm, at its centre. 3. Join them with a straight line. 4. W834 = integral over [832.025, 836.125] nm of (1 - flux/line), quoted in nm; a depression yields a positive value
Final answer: 0.13 nm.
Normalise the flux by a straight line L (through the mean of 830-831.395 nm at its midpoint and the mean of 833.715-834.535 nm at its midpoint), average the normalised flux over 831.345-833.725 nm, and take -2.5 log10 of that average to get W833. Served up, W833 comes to 0.02 mag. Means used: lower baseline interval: 7.26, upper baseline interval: 6.86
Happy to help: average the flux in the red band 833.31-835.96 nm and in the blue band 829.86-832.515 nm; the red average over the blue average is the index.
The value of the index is 0.97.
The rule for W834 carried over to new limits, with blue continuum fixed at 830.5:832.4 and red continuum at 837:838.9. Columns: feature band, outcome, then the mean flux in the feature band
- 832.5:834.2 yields 0.070 nm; 6.8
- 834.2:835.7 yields 0.016 nm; 6.96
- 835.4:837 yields -0.032 nm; 7.14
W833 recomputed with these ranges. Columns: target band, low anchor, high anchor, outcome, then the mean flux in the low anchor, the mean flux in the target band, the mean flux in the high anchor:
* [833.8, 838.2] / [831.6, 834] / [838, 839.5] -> -0.021 mag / 6.9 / 7.03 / 6.9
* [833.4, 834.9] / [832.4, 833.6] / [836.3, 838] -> -0.005 mag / 6.77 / 6.91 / 7.18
